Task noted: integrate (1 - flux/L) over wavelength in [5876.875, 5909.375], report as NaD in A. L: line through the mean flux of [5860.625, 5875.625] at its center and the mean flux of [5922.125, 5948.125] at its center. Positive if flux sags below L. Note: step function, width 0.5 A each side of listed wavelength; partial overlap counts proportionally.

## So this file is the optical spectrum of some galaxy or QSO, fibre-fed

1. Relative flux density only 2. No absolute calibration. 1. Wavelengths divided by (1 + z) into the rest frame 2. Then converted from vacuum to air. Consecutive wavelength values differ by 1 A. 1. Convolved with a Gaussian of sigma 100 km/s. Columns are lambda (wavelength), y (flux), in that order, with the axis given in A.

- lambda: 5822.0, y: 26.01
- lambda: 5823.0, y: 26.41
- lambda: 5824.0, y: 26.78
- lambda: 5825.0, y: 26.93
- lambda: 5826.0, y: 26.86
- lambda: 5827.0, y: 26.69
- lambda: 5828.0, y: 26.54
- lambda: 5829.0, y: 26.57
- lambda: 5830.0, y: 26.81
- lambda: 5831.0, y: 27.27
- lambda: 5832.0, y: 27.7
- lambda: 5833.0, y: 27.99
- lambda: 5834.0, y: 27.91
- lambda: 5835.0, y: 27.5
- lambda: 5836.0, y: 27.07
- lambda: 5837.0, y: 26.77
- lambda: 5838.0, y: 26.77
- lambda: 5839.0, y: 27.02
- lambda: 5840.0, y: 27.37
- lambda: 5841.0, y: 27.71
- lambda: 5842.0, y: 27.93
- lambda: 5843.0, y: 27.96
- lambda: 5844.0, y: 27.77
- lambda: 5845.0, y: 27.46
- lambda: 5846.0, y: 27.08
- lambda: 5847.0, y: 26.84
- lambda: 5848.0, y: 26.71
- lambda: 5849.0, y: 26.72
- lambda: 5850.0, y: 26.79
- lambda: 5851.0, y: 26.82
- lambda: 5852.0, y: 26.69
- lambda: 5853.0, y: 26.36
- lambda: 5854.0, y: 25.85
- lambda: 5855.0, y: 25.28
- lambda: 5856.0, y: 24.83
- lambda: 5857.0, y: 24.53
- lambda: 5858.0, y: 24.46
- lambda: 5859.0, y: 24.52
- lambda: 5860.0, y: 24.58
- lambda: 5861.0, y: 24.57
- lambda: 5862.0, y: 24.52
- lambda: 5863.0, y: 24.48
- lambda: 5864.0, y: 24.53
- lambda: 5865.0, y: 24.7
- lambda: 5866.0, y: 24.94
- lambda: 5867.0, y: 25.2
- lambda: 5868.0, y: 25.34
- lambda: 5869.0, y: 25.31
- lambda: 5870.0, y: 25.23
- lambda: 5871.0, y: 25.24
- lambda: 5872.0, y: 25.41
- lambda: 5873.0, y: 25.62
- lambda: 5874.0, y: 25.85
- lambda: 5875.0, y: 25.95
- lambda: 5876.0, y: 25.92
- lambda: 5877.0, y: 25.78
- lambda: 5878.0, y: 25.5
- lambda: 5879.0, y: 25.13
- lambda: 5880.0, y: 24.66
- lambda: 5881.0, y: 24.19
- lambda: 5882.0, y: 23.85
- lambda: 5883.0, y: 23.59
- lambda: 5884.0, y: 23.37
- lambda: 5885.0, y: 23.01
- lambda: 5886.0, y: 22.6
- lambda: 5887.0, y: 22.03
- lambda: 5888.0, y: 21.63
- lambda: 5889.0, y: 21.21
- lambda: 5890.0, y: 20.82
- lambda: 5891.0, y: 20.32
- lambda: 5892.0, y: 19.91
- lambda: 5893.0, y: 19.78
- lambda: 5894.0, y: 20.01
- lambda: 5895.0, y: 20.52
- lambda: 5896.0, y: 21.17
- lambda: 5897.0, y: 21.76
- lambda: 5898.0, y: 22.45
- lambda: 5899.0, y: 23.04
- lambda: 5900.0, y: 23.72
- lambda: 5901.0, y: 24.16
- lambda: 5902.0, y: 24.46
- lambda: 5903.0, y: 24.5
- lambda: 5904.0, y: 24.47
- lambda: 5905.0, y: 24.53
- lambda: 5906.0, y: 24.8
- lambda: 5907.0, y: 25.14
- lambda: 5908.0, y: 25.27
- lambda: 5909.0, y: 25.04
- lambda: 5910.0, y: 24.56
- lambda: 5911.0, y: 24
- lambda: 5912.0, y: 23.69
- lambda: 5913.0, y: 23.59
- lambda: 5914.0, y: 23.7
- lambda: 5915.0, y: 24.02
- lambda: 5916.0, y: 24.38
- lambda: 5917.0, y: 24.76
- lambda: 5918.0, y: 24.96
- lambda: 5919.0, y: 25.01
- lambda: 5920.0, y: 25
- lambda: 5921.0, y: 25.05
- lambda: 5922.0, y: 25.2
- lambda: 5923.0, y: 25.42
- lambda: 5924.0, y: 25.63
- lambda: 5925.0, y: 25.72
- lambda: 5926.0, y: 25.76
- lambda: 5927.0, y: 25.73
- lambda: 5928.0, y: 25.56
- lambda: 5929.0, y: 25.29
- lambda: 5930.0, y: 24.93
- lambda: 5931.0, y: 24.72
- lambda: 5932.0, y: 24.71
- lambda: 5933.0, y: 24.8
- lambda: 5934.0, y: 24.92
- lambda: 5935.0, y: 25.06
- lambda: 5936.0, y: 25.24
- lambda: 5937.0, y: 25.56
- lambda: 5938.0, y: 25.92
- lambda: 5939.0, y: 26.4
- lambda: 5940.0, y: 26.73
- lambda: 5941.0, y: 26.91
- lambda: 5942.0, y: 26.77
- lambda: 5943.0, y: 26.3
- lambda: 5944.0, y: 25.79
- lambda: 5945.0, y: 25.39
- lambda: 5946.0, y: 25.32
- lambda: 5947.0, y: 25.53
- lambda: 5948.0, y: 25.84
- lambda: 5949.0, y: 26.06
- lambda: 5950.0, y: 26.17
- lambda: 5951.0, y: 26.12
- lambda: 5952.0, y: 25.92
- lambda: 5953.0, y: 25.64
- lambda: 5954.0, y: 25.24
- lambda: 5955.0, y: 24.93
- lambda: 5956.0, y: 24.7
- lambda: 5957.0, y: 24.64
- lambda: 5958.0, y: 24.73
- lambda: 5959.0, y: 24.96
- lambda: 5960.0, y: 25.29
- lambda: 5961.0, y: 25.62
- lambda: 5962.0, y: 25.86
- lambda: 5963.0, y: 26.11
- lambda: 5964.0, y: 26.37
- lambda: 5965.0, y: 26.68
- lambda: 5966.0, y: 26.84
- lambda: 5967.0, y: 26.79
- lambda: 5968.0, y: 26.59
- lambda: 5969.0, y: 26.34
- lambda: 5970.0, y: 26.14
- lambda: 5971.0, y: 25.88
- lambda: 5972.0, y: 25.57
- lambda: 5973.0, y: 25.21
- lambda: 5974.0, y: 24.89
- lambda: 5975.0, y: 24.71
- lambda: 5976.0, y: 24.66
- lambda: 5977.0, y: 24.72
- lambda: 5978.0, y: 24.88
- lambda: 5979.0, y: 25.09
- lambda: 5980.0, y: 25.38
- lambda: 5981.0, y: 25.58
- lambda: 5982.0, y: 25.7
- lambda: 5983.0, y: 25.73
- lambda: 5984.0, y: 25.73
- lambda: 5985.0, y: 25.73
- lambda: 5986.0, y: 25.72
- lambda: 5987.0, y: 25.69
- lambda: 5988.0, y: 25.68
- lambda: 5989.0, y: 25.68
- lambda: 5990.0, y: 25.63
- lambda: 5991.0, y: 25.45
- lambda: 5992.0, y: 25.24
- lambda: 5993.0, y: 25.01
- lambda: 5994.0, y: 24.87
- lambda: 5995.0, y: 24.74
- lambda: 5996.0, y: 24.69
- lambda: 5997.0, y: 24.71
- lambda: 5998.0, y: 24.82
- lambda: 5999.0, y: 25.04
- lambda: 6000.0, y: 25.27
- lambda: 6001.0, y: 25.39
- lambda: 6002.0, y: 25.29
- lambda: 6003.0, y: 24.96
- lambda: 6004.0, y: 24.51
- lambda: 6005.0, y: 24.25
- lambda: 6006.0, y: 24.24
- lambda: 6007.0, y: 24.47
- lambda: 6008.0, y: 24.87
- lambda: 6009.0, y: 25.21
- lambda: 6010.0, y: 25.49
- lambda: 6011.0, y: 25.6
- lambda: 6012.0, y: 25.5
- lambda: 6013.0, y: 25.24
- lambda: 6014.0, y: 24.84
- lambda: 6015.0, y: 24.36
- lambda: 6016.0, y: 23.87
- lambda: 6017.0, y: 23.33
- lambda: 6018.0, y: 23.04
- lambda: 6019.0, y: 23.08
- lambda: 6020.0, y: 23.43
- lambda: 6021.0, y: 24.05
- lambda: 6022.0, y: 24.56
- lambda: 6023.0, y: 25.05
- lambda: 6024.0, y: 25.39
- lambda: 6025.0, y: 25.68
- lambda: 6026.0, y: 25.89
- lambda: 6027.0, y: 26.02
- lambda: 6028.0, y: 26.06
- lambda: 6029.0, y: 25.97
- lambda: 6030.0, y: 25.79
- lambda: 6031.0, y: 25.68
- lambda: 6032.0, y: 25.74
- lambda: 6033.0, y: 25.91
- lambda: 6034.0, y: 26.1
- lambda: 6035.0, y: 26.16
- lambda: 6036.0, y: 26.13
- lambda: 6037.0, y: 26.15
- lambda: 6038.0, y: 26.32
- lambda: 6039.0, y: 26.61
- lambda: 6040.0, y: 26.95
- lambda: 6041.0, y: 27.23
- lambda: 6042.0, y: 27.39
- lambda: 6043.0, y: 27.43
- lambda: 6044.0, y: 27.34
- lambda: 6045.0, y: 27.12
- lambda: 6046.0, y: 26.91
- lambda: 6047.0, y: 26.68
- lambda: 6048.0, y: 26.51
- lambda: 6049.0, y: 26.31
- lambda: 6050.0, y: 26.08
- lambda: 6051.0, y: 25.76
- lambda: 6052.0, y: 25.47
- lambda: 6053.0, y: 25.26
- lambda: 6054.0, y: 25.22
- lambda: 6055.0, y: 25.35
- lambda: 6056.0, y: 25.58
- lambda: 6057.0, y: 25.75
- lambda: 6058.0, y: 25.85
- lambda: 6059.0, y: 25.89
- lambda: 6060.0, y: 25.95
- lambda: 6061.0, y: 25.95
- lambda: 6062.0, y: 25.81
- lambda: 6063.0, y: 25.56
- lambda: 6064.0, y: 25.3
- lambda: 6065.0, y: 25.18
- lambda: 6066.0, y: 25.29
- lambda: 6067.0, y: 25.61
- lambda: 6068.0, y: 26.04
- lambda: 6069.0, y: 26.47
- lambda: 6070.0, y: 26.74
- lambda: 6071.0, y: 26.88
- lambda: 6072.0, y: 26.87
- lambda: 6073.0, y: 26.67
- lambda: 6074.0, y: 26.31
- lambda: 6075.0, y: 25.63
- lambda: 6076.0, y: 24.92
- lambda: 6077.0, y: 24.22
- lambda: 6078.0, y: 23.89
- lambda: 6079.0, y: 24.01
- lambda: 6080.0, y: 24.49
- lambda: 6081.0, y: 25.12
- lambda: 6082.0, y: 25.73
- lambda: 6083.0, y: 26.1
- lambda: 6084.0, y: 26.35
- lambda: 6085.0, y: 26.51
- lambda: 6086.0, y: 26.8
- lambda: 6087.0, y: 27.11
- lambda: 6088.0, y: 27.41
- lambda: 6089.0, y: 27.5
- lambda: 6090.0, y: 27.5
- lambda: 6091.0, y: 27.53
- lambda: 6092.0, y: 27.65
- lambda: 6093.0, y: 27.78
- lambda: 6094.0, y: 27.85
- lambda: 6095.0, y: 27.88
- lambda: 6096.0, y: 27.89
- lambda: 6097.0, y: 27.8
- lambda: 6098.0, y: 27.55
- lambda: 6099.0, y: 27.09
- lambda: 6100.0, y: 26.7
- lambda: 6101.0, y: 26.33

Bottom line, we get 2.88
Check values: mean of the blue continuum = 25.1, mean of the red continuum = 25.6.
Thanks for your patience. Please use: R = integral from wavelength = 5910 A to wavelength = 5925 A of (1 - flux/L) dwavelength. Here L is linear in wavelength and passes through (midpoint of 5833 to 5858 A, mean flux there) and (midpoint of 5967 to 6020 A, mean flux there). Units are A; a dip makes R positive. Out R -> 0.8 A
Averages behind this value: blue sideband 26.8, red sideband 25.1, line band 24.6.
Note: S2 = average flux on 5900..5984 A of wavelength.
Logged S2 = 25.3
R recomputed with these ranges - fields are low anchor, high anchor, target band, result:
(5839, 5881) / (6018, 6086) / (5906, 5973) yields 1.0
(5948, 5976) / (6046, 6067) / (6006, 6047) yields 0.3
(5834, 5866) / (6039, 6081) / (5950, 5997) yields 1.0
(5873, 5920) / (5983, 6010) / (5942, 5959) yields -0.8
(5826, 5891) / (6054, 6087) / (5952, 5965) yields 0.1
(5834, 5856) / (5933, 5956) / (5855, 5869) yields 1.0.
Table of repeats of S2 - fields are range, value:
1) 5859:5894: 23.9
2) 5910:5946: 25.2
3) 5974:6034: 25.1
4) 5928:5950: 25.6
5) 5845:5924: 24.3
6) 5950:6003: 25.5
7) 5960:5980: 25.7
